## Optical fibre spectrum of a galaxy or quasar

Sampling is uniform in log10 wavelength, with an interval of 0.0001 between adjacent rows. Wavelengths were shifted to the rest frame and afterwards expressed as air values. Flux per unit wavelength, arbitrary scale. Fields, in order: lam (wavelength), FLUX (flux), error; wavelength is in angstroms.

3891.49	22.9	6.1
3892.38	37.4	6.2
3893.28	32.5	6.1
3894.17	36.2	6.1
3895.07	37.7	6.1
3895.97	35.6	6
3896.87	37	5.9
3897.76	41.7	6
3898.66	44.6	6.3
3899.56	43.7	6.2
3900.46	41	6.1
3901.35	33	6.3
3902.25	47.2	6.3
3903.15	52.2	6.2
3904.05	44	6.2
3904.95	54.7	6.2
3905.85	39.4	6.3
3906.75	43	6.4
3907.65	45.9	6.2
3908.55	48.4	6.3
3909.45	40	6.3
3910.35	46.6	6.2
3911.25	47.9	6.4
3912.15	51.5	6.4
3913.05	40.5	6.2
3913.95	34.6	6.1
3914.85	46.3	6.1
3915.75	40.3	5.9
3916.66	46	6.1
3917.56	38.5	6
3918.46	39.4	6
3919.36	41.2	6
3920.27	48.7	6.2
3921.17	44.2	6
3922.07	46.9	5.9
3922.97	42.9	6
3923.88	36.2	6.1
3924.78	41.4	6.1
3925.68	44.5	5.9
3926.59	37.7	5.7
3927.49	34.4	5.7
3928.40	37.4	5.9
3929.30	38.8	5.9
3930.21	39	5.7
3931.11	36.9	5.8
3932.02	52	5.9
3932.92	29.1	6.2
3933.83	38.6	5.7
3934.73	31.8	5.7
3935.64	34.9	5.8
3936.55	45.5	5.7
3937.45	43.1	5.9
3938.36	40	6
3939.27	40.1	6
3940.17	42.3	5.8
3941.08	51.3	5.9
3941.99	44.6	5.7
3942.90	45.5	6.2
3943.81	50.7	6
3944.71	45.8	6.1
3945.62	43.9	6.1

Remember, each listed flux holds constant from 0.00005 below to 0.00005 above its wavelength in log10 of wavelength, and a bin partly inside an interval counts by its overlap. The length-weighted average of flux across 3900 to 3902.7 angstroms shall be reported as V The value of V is 40.5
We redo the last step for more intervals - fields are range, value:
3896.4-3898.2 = 39.4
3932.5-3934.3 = 33.9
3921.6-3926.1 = 42.4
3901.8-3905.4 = 49.5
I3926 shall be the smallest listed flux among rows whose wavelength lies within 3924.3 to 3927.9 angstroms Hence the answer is 34.4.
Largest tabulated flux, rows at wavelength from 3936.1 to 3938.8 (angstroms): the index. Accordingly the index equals 45.5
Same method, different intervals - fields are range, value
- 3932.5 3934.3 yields 38.6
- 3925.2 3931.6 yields 44.5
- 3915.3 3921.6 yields 48.7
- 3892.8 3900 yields 44.6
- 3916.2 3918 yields 46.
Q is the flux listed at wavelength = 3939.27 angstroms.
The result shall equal 40.1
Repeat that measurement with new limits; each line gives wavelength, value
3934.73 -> 31.8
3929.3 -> 38.8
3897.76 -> 41.7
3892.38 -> 37.4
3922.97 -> 42.9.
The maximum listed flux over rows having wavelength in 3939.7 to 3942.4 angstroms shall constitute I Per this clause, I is 51.3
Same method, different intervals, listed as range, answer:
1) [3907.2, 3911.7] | 48.4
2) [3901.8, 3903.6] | 52.2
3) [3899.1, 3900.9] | 43.7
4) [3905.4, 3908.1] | 45.9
